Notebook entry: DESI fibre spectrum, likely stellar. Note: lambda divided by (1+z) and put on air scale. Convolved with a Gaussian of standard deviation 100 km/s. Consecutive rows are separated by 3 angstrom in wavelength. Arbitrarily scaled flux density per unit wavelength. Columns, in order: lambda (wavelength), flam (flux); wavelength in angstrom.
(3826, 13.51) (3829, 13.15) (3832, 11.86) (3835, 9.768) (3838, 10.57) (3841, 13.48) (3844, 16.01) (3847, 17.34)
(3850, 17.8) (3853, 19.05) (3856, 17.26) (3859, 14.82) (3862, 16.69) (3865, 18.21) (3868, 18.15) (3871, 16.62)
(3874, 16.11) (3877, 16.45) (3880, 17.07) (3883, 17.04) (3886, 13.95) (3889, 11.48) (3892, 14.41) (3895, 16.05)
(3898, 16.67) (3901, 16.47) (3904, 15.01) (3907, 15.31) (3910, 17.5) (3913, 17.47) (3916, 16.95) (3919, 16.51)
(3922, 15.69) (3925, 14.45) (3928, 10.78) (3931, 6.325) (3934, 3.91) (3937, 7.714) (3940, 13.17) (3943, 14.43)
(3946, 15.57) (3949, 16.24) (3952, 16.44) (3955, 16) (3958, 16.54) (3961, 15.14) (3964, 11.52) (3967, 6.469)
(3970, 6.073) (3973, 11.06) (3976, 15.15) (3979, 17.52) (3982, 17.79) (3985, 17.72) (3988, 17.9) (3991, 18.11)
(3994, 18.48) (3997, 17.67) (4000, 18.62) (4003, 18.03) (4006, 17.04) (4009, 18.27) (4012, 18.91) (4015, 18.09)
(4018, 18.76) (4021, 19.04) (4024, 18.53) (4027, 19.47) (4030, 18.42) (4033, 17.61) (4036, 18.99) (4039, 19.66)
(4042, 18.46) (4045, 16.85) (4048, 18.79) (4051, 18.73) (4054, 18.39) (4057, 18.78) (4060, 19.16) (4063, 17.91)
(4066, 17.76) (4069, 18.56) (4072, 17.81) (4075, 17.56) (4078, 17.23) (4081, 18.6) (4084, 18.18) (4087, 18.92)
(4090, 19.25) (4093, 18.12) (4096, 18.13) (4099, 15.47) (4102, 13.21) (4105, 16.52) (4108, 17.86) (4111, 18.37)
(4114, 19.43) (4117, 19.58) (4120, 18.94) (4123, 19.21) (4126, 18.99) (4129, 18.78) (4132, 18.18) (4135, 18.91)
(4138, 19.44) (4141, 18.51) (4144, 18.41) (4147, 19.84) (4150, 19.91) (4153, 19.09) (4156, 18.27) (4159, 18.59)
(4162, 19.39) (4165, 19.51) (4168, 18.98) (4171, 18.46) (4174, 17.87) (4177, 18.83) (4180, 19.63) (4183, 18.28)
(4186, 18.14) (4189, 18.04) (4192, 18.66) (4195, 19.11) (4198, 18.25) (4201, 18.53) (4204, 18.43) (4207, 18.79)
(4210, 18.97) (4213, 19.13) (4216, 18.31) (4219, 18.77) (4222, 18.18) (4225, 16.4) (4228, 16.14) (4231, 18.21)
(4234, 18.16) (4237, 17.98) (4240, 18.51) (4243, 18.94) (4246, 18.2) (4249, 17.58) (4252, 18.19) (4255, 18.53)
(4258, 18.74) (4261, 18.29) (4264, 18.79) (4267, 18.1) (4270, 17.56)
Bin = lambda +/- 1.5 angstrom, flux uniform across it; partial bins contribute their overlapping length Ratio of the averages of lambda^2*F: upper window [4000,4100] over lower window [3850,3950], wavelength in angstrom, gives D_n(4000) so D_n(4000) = 1.32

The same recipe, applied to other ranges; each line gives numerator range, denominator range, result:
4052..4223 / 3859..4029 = 1.31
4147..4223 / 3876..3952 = 1.50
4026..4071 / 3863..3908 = 1.26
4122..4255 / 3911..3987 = 1.54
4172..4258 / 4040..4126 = 1.08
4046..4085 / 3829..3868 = 1.33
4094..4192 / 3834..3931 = 1.35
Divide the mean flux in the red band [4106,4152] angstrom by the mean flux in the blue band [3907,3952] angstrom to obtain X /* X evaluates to 1.4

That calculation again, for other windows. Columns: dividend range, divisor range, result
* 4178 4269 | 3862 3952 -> 1.24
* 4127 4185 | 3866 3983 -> 1.32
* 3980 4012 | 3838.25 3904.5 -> 1.12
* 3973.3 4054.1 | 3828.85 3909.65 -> 1.17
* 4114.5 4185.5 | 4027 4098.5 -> 1.03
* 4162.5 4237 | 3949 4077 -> 1.08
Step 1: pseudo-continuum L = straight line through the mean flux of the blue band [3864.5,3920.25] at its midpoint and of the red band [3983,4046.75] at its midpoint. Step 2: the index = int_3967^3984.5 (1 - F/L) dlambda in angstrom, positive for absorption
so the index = 4.5 angstrom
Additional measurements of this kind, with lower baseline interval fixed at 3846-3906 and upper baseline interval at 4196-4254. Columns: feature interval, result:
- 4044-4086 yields -2.1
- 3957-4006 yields 4.7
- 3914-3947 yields 8.5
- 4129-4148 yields -1.2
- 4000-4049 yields -3.8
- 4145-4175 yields -1.9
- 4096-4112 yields 1.1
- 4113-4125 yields -1.1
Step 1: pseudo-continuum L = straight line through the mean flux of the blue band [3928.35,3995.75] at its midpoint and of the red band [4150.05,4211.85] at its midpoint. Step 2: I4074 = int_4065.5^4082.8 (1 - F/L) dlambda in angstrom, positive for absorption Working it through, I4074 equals -1.84 angstrom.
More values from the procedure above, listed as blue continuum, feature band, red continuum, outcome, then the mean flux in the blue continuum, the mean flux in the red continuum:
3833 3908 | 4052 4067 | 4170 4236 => -1.1 angstrom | 15.6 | 18.3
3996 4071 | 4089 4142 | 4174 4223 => 1.1 angstrom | 18.4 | 18.6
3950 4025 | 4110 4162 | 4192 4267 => -4.5 angstrom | 16.2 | 18.3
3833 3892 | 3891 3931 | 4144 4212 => 2.0 angstrom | 15.6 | 18.8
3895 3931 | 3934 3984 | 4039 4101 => 8.8 angstrom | 15.3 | 18.1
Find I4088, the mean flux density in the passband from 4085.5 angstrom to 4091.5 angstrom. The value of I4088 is 19.1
